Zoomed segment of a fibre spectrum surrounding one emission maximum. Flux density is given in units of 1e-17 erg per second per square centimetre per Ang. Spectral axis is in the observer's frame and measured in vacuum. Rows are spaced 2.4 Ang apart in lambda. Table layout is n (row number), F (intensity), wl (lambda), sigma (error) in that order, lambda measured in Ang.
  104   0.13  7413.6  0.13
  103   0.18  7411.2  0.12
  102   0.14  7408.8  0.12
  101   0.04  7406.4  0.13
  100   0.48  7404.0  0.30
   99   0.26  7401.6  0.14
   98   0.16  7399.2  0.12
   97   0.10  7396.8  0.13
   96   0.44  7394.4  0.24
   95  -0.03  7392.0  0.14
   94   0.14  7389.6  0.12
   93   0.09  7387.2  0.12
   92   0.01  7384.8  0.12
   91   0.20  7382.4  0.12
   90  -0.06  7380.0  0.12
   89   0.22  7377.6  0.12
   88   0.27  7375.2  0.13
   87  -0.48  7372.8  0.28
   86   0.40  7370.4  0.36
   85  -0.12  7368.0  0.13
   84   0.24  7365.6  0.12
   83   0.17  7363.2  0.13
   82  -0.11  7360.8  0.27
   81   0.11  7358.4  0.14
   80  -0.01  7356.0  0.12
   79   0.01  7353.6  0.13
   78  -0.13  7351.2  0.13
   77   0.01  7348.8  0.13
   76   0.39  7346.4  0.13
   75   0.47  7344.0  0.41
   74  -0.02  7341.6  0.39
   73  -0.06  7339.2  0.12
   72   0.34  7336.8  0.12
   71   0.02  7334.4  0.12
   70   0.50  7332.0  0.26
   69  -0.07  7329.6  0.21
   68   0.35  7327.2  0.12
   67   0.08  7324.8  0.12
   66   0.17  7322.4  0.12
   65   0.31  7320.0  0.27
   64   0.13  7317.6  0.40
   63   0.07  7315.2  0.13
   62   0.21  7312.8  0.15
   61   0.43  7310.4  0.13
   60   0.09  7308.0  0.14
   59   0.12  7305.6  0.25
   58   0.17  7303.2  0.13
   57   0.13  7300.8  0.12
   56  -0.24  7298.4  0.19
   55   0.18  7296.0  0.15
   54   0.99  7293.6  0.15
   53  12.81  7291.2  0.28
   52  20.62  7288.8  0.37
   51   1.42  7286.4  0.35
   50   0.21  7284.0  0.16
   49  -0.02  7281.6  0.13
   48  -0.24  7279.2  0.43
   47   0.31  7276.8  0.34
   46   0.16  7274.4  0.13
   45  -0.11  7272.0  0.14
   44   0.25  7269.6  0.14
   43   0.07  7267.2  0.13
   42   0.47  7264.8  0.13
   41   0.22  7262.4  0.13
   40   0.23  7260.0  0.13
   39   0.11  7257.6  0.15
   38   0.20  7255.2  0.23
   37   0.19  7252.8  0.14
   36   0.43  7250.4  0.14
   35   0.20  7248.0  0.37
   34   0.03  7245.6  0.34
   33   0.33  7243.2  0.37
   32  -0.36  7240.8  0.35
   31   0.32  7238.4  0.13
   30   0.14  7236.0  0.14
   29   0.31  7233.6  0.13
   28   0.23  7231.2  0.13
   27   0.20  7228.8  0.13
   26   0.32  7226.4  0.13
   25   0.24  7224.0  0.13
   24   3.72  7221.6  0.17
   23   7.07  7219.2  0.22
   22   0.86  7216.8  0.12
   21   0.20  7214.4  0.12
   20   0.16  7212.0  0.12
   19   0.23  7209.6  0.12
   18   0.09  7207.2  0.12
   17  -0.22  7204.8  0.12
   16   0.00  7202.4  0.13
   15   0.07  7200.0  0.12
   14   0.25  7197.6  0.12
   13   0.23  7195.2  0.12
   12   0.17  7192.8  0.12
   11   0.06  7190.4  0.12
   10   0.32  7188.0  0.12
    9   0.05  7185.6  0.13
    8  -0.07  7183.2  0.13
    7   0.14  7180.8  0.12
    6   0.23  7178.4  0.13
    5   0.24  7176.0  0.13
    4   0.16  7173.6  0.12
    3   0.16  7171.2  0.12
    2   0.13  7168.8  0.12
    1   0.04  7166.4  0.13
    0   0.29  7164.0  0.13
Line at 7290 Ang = [O III] 5007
